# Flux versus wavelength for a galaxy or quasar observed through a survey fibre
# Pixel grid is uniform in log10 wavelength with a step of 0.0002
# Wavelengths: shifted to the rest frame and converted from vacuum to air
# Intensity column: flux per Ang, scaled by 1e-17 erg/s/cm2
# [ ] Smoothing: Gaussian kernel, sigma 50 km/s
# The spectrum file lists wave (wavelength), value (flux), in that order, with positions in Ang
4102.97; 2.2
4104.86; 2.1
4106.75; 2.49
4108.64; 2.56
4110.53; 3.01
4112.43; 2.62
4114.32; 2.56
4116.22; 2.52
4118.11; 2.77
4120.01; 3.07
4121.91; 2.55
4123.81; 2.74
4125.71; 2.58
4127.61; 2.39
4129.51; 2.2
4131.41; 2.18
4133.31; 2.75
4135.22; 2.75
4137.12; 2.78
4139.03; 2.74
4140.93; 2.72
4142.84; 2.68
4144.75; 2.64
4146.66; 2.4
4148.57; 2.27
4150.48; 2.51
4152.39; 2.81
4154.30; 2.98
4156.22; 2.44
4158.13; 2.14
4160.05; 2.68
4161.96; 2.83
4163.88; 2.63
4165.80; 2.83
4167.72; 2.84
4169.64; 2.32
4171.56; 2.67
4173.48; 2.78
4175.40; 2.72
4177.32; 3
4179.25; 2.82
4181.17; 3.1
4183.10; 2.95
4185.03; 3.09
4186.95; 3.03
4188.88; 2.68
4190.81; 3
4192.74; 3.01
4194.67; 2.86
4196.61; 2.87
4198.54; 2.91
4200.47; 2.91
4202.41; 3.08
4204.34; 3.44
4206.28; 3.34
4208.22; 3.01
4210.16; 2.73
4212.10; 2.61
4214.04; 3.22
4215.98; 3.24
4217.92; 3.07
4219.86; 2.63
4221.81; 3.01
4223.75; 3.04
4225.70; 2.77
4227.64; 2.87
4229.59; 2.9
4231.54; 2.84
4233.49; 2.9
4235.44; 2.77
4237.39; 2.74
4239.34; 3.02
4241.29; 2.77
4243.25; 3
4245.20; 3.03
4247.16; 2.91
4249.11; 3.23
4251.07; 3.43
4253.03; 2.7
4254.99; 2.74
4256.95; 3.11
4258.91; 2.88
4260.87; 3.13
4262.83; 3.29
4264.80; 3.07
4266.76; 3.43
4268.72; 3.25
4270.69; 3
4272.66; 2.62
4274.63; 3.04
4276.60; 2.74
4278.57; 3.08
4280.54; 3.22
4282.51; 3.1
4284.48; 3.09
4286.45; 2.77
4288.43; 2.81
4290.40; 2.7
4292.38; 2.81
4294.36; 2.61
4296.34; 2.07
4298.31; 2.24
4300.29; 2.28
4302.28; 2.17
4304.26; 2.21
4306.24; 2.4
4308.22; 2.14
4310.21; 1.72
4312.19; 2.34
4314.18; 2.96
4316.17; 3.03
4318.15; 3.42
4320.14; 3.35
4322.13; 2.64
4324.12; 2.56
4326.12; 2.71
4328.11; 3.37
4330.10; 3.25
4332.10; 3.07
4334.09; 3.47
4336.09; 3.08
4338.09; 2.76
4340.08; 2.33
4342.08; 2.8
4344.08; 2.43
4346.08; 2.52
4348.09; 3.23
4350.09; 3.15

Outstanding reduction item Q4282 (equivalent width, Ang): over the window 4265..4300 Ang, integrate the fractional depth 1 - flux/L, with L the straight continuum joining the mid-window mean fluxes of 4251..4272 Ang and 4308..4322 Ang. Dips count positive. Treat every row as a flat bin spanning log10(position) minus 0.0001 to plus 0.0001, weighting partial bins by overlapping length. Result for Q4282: 1.12 Ang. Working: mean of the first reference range 3.07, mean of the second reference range 2.74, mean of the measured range 2.85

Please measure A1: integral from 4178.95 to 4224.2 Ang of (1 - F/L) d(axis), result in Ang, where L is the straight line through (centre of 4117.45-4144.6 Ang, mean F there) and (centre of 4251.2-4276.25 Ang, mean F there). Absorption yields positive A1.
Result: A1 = -2.3 Ang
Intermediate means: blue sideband 2.63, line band 2.99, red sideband 3.03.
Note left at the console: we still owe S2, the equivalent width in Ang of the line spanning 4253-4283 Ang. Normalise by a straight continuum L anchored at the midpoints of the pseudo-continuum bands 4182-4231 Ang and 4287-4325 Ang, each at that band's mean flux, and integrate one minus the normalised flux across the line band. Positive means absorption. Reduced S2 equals -3.6 Ang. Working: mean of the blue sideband 2.97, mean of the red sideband 2.55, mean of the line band 3.03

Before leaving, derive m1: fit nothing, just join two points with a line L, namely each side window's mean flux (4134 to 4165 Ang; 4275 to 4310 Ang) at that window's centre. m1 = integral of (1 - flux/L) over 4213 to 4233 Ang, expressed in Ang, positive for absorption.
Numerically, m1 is -2.6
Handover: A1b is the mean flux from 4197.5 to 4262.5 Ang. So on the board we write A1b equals 2.97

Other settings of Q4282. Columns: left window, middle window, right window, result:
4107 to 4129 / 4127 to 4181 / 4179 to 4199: 3.2 Ang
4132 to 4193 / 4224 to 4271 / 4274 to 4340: -4.2 Ang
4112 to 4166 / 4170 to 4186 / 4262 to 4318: -1.4 Ang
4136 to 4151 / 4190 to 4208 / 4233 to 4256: -1.7 Ang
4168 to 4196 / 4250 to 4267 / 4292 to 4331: -2.3 Ang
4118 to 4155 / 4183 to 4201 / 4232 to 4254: -0.9 Ang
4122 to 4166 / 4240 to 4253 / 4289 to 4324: -2.4 Ang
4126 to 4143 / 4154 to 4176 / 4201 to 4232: 0.7 Ang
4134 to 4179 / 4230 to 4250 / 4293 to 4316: -3.6 Ang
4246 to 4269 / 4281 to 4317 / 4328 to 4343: 6.0 Ang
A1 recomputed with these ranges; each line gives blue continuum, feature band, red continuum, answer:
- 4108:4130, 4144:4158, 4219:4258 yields 0.84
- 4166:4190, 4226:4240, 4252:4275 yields 0.48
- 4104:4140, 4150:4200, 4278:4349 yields -2.91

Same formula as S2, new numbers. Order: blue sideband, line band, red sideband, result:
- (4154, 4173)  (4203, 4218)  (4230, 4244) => -1.7 Ang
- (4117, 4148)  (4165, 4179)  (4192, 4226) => 0.3 Ang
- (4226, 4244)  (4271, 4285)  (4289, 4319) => -1.9 Ang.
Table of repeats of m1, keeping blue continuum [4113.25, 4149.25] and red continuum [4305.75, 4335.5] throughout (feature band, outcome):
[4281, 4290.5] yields -0.5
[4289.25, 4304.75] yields 2.3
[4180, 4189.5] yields -1.1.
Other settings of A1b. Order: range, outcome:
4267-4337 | 2.79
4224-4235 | 2.86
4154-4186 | 2.75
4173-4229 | 2.96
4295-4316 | 2.29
